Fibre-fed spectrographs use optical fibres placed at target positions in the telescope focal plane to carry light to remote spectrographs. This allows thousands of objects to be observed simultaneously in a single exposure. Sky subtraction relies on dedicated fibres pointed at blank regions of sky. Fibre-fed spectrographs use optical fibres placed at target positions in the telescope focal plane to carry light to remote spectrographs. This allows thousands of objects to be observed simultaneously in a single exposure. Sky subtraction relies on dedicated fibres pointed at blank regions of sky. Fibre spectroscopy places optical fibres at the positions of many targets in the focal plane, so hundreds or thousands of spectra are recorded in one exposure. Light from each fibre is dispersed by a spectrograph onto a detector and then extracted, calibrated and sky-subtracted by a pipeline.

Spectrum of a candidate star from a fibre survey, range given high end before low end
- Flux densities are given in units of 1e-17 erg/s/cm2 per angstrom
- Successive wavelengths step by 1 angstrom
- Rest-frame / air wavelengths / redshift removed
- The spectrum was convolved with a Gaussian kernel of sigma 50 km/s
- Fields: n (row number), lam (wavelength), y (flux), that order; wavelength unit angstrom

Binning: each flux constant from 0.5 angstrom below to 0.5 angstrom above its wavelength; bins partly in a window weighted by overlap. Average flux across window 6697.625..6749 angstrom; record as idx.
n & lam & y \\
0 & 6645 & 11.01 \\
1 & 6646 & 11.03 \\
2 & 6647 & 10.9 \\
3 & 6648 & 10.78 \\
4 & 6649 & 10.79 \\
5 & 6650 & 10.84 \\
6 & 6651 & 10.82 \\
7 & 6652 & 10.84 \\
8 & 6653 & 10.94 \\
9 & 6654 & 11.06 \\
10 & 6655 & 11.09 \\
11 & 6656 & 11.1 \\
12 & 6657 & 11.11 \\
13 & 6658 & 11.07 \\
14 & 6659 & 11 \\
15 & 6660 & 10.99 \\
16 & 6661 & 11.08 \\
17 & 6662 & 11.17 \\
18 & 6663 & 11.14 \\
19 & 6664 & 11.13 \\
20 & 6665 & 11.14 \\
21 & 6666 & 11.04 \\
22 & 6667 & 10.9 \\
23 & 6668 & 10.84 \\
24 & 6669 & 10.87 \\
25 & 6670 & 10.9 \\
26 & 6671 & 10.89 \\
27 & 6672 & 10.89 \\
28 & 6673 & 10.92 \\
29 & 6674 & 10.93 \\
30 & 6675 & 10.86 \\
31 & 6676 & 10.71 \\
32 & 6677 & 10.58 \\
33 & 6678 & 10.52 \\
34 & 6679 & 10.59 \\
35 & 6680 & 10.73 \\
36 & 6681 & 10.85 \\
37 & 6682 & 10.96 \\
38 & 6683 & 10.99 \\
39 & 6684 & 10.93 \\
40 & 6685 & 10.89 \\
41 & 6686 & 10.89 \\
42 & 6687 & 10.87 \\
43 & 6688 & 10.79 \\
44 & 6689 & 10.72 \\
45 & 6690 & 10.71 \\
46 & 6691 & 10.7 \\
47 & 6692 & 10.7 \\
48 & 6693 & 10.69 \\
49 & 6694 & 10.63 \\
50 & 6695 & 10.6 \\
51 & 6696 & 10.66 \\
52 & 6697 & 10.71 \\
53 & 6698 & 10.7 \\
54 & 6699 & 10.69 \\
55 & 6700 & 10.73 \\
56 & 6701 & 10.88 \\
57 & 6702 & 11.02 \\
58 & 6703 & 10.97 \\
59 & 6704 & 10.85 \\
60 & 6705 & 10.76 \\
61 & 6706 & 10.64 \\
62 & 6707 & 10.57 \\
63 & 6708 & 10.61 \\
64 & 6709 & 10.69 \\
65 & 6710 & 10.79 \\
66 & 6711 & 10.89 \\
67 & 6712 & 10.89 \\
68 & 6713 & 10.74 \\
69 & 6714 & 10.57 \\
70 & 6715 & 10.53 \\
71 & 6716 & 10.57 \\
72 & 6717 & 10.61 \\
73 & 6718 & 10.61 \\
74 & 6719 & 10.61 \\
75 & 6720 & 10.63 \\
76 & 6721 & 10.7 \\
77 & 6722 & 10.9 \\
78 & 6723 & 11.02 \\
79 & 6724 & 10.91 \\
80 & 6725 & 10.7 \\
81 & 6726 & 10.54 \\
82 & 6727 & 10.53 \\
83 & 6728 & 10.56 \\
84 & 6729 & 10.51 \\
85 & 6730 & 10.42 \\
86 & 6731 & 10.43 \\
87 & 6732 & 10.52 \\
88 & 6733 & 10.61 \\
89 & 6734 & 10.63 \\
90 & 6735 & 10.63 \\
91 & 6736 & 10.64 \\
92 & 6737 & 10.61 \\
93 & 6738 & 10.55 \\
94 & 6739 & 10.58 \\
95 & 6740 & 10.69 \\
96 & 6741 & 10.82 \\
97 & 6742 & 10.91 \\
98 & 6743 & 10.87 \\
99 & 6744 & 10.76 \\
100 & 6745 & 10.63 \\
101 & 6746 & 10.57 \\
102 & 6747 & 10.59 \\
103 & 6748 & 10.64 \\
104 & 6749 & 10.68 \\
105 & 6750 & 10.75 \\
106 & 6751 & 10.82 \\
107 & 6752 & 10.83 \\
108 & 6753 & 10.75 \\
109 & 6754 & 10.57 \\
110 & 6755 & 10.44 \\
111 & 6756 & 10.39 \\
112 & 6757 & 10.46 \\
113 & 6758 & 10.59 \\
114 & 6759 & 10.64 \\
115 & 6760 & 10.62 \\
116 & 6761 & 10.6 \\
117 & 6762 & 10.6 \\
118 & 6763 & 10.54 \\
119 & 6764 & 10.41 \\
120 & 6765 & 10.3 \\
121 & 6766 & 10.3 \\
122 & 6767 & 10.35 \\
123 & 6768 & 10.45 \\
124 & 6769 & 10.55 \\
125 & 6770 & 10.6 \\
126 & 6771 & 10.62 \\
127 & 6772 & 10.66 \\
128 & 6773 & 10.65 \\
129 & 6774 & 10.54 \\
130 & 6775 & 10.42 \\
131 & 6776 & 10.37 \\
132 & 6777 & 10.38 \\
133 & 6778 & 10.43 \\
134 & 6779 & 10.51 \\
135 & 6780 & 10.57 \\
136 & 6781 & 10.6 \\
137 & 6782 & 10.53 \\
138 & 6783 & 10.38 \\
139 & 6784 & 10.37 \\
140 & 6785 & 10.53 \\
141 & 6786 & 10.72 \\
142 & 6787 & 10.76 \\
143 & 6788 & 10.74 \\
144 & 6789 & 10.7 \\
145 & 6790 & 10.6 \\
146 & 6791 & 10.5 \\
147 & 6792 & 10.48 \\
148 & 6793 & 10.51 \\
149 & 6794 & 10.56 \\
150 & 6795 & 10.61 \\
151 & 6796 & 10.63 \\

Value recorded 10.7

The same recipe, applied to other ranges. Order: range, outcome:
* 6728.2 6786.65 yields 10.6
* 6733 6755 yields 10.7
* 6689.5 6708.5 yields 10.7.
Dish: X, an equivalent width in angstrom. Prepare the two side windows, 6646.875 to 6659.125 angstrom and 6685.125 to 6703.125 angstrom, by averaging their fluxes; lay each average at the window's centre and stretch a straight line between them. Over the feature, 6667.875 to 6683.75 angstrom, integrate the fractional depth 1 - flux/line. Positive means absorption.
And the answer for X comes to 0.0 angstrom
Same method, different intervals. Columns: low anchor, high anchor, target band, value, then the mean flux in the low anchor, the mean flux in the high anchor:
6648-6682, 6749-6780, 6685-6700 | 0.1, 10.9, 10.5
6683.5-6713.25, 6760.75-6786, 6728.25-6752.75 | -0.1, 10.8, 10.5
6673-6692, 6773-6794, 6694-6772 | 0.1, 10.8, 10.5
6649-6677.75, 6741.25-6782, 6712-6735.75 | 0.2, 11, 10.6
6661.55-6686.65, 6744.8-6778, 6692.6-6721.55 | 0.1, 10.9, 10.6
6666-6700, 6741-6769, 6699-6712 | -0.1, 10.8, 10.6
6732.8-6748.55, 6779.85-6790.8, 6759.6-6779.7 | 0.2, 10.7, 10.6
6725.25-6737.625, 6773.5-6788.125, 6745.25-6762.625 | -0.1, 10.6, 10.5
